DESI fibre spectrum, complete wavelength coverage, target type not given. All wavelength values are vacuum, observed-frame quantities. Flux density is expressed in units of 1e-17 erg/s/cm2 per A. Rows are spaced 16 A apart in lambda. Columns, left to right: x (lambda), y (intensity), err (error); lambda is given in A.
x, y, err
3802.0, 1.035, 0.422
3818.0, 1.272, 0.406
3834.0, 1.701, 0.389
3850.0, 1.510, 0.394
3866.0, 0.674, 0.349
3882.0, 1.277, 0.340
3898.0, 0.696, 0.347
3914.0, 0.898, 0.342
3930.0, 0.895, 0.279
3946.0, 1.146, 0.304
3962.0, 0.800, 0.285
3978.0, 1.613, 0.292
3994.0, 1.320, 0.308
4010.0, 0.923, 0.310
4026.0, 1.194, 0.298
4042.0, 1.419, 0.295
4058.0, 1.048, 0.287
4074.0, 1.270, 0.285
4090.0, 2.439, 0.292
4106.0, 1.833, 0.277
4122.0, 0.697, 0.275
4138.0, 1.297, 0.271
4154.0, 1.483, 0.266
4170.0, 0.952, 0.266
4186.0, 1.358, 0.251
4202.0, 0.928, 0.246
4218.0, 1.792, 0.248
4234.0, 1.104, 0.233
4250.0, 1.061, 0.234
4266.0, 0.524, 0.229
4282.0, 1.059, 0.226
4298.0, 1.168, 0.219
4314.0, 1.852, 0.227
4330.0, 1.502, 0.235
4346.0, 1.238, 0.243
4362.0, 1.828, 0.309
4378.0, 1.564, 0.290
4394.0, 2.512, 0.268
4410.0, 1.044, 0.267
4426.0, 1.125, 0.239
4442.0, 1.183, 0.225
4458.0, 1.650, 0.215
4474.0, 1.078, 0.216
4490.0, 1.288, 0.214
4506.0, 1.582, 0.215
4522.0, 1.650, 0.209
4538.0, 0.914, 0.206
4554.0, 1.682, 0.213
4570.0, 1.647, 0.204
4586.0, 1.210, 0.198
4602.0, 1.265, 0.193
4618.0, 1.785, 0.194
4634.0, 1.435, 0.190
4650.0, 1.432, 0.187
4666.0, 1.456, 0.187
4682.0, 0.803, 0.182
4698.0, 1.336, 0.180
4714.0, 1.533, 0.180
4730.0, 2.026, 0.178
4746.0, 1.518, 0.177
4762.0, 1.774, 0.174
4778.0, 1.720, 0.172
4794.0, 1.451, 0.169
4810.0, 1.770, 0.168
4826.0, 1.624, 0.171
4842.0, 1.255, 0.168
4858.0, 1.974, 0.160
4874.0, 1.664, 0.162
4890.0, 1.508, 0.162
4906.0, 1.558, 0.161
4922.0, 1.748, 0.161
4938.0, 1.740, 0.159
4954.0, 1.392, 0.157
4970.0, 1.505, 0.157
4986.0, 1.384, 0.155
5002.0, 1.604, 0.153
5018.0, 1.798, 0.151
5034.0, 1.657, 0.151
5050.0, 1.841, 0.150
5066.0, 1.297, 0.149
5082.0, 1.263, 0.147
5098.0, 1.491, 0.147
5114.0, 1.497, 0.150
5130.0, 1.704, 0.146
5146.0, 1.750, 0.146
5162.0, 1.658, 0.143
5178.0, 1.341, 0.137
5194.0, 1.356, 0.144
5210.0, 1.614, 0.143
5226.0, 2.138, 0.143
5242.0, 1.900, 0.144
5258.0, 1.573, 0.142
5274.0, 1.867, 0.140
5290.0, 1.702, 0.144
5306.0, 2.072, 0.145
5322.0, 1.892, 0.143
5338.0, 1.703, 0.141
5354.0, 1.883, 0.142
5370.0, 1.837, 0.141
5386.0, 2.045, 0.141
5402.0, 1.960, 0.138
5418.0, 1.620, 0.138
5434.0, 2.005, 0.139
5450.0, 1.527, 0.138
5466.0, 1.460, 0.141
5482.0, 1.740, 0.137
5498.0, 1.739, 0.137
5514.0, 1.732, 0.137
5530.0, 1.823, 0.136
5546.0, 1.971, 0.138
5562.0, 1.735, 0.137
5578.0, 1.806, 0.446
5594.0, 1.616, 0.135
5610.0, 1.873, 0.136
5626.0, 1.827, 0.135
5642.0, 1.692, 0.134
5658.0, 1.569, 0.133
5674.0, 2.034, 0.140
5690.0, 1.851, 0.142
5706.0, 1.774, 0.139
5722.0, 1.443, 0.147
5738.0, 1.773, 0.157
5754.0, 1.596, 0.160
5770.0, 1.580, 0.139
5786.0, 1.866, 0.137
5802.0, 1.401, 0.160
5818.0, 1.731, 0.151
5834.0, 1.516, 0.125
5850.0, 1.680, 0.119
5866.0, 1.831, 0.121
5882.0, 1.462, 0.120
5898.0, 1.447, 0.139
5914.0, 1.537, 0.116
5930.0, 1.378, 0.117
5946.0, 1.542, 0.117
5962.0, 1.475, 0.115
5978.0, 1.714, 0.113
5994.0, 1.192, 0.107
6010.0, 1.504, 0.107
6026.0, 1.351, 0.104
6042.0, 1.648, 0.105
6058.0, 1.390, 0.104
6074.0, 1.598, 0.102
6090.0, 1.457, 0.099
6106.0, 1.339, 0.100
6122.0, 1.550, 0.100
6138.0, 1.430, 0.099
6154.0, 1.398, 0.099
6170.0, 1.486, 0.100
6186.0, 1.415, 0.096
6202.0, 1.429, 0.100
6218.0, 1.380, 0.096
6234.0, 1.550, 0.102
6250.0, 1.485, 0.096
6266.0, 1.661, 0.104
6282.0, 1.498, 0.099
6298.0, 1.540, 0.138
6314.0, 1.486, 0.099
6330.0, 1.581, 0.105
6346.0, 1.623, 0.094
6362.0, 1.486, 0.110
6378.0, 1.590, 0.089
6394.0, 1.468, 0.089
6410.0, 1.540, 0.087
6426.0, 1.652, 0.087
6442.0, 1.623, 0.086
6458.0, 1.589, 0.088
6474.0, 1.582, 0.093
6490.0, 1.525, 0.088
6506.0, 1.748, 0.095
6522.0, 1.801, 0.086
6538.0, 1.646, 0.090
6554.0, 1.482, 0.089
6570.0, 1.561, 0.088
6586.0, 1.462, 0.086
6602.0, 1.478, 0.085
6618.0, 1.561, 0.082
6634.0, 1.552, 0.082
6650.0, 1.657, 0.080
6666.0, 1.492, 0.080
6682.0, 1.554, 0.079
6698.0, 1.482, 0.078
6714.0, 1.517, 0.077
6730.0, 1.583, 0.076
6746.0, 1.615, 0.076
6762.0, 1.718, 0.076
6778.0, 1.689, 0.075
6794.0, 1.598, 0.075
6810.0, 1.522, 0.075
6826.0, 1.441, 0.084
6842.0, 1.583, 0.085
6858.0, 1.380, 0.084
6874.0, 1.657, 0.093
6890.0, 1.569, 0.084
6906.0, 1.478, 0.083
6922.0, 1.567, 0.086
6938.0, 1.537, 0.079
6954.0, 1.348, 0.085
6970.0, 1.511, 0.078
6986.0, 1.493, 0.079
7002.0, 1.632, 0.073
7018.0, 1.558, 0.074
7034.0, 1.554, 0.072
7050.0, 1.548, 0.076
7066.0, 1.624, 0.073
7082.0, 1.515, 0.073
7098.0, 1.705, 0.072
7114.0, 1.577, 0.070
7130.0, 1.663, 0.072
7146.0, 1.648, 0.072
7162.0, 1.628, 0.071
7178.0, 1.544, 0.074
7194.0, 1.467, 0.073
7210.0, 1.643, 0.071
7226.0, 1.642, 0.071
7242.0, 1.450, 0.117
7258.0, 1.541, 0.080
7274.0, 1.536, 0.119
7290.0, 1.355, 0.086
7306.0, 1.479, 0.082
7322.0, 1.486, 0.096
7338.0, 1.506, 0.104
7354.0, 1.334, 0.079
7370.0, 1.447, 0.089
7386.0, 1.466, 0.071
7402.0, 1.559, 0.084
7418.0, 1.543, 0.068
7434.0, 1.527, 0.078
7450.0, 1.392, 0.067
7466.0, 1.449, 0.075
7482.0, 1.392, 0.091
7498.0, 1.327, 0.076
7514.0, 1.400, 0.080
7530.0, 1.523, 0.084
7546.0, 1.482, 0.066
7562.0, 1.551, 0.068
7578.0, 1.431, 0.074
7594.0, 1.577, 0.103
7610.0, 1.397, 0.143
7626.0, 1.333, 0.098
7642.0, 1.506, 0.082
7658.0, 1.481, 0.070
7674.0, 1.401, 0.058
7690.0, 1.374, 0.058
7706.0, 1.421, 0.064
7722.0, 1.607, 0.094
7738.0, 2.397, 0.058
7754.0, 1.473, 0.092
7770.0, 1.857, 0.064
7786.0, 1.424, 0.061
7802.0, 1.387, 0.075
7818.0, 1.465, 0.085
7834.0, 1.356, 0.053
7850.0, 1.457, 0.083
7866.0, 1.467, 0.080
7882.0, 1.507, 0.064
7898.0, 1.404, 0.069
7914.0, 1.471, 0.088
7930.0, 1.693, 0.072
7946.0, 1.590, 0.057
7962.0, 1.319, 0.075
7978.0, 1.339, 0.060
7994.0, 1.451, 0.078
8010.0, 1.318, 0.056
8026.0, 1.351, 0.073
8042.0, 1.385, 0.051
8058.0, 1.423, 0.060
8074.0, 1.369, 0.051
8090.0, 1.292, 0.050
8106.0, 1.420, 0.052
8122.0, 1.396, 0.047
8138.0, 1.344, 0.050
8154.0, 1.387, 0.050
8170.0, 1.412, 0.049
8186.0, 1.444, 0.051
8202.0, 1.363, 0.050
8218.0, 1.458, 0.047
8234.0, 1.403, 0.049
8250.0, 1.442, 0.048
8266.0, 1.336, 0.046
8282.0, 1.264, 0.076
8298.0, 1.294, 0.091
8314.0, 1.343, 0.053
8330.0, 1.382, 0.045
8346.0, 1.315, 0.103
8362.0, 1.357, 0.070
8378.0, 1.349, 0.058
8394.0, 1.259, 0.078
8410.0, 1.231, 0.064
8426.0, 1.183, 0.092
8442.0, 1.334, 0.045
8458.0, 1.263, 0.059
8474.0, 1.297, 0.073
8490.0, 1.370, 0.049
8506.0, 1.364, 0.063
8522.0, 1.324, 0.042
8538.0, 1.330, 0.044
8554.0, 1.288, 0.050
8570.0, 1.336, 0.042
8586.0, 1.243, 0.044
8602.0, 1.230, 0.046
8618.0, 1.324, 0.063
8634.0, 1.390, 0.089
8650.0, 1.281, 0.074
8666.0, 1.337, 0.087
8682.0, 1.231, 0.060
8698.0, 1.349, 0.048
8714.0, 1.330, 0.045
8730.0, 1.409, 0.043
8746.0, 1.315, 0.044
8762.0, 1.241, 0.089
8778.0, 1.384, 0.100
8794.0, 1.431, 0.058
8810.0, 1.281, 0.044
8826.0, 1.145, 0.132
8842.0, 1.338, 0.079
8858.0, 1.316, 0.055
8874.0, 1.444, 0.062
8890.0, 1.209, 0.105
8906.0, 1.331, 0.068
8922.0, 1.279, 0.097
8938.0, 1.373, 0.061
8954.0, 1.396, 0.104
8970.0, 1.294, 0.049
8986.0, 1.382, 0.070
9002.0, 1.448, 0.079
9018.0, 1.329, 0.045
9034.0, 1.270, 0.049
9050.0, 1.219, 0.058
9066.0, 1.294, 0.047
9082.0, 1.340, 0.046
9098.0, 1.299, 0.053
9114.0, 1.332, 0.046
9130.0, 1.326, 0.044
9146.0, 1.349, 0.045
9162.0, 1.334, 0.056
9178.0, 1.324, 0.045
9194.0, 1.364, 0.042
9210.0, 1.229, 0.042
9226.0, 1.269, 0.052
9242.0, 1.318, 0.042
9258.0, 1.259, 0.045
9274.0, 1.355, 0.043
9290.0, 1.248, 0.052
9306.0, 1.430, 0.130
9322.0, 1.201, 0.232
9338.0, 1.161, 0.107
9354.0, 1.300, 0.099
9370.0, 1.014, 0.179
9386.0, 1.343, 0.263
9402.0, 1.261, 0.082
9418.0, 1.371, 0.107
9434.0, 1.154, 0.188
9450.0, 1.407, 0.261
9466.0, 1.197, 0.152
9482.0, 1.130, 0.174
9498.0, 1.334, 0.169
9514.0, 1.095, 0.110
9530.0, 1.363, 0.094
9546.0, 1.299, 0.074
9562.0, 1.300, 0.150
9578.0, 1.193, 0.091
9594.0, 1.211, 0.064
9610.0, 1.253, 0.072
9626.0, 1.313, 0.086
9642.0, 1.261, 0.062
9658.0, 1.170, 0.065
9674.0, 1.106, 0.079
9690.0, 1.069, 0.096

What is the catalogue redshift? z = 0.18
